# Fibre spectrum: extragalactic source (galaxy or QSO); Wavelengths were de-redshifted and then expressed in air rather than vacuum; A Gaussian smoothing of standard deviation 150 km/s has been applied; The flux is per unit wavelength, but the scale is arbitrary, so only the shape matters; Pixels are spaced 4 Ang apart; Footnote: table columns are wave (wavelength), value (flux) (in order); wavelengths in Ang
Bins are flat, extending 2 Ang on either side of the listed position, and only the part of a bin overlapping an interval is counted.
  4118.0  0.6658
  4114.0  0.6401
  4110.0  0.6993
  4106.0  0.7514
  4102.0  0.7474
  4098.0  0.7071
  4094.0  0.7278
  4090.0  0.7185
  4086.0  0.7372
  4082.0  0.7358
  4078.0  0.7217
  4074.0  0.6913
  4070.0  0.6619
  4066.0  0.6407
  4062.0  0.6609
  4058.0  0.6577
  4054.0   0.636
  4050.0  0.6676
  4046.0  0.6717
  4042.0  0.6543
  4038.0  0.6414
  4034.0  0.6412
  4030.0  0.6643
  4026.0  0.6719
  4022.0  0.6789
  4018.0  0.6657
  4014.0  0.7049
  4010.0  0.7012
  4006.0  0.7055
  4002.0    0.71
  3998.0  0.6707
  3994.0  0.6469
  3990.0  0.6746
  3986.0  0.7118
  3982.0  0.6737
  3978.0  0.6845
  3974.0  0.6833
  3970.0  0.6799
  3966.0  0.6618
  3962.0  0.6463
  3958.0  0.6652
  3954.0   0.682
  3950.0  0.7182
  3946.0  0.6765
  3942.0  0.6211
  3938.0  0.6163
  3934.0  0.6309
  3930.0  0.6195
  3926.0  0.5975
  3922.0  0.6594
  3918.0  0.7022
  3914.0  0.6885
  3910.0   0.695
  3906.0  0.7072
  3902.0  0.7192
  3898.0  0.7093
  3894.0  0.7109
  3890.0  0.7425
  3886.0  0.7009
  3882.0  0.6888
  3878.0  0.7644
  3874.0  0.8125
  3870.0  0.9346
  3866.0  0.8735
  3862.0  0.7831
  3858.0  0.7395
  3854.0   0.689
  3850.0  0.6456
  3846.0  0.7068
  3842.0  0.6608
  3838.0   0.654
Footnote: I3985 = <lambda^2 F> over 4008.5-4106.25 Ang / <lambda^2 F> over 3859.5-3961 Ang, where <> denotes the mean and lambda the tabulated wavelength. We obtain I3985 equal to 1.04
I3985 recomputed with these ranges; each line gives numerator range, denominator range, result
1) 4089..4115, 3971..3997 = 1.12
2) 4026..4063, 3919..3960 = 1.06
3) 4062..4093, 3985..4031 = 1.06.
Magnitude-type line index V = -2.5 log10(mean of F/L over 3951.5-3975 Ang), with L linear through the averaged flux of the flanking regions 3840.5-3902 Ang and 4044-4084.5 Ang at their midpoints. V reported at 0.06 mag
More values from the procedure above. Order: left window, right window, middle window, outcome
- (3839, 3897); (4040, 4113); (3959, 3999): 0.07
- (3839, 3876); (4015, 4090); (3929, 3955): 0.11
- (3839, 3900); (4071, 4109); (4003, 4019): 0.05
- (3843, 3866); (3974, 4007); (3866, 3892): -0.09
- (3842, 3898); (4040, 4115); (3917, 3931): 0.14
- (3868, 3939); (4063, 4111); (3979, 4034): 0.04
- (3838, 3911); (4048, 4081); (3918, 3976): 0.09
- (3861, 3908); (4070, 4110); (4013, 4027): 0.09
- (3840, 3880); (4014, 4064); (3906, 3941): 0.11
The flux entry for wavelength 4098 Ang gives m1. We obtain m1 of 0.7071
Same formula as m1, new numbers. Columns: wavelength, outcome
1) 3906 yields 0.7072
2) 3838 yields 0.654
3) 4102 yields 0.7474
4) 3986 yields 0.7118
